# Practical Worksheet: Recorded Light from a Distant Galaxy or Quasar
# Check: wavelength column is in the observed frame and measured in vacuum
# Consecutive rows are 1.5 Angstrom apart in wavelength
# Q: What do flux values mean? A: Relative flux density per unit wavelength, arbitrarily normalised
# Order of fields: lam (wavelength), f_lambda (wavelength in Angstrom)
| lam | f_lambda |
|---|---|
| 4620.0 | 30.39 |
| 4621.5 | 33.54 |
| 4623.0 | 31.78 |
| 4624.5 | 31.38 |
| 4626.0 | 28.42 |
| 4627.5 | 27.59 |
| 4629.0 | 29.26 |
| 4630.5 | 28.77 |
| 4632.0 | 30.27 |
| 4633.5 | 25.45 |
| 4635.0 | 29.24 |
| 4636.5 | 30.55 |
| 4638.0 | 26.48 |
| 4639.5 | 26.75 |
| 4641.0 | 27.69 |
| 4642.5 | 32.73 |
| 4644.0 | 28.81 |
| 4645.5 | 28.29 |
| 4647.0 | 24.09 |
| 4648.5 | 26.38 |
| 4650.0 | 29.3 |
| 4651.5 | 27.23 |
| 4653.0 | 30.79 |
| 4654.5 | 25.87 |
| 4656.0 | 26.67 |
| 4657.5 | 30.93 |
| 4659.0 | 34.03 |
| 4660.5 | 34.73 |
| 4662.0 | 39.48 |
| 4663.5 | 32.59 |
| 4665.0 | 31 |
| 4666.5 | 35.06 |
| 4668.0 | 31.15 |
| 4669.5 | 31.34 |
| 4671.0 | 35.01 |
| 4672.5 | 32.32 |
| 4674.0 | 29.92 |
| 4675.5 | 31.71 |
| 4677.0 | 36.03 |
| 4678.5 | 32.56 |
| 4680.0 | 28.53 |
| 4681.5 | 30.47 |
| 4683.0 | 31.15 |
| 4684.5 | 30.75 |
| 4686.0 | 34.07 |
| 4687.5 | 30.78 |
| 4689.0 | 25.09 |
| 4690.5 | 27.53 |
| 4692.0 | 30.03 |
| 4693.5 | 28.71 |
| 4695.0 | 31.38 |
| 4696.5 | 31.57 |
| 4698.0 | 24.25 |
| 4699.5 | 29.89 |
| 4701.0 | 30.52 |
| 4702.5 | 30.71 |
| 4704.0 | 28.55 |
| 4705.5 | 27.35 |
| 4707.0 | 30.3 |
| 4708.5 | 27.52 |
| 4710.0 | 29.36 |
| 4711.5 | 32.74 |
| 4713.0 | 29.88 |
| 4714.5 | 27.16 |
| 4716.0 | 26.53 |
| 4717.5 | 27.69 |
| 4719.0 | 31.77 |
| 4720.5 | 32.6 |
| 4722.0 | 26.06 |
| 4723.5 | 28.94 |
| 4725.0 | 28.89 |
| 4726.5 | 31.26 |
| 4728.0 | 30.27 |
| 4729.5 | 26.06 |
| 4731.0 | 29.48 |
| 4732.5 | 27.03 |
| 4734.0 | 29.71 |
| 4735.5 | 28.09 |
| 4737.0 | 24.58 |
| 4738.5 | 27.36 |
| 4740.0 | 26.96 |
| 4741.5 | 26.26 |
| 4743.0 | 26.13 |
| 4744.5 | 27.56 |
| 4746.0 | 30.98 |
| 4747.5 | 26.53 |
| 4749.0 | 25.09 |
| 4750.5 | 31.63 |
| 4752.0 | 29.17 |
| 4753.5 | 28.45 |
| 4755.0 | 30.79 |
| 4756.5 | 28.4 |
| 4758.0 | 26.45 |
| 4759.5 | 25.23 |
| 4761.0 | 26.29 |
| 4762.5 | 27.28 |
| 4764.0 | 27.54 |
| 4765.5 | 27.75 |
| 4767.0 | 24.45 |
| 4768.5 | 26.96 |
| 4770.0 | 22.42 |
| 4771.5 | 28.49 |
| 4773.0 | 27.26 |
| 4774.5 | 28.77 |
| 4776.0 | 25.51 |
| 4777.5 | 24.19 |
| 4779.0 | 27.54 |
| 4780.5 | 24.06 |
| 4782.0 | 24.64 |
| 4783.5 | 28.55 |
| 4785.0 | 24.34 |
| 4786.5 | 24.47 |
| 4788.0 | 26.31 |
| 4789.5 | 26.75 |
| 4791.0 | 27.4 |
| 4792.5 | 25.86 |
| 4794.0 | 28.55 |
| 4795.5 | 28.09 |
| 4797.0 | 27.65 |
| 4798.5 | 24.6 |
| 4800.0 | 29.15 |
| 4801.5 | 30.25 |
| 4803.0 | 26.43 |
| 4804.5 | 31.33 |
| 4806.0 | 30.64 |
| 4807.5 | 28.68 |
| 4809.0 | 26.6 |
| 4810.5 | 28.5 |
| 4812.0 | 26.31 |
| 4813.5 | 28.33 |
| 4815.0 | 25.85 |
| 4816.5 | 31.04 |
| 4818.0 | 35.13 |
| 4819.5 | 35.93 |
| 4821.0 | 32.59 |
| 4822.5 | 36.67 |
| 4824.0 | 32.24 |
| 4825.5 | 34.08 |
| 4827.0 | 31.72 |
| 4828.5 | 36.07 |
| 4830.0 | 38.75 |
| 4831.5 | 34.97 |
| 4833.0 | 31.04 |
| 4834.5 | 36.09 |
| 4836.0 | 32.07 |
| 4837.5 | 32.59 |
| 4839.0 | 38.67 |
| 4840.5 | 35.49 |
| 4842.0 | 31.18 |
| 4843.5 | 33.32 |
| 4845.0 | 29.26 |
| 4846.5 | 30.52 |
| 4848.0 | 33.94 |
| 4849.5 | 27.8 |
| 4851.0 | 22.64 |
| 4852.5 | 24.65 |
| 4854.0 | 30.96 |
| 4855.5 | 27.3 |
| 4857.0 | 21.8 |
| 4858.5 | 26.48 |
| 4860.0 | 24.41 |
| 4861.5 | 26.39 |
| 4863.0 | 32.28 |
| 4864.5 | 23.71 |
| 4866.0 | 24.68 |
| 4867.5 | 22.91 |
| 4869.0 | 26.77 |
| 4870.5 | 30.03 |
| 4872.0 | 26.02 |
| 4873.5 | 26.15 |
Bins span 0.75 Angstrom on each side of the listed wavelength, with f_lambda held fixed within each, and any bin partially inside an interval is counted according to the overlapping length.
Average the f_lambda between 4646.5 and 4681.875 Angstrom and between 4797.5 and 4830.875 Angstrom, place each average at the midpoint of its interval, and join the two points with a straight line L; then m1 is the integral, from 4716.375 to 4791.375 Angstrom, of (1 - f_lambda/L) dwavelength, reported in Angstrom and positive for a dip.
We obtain 8.79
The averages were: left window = 31.2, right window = 30.9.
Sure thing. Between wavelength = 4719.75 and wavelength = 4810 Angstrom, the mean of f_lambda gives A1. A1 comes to 27.5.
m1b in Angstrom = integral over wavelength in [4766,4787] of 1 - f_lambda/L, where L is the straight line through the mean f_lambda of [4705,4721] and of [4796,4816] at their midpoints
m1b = 1.9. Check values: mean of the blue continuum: 29.3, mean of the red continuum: 28.1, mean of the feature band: 25.9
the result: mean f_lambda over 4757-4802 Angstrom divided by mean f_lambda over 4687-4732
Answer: 0.91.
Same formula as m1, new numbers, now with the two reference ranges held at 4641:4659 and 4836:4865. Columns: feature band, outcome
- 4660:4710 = -4.0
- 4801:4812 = 0.1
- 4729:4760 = 1.2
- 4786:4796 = 0.8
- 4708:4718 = 0.0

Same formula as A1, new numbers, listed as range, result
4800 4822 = 29.9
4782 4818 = 27.7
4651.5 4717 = 30.6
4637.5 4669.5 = 30.1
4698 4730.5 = 29.1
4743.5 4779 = 27.3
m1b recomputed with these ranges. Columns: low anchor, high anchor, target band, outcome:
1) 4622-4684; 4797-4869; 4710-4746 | 2.07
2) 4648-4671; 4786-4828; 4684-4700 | 0.74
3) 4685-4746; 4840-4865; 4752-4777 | 1.39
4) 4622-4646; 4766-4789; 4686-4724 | -2.36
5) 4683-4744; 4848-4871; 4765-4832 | -3.39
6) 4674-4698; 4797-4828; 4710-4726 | 0.61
